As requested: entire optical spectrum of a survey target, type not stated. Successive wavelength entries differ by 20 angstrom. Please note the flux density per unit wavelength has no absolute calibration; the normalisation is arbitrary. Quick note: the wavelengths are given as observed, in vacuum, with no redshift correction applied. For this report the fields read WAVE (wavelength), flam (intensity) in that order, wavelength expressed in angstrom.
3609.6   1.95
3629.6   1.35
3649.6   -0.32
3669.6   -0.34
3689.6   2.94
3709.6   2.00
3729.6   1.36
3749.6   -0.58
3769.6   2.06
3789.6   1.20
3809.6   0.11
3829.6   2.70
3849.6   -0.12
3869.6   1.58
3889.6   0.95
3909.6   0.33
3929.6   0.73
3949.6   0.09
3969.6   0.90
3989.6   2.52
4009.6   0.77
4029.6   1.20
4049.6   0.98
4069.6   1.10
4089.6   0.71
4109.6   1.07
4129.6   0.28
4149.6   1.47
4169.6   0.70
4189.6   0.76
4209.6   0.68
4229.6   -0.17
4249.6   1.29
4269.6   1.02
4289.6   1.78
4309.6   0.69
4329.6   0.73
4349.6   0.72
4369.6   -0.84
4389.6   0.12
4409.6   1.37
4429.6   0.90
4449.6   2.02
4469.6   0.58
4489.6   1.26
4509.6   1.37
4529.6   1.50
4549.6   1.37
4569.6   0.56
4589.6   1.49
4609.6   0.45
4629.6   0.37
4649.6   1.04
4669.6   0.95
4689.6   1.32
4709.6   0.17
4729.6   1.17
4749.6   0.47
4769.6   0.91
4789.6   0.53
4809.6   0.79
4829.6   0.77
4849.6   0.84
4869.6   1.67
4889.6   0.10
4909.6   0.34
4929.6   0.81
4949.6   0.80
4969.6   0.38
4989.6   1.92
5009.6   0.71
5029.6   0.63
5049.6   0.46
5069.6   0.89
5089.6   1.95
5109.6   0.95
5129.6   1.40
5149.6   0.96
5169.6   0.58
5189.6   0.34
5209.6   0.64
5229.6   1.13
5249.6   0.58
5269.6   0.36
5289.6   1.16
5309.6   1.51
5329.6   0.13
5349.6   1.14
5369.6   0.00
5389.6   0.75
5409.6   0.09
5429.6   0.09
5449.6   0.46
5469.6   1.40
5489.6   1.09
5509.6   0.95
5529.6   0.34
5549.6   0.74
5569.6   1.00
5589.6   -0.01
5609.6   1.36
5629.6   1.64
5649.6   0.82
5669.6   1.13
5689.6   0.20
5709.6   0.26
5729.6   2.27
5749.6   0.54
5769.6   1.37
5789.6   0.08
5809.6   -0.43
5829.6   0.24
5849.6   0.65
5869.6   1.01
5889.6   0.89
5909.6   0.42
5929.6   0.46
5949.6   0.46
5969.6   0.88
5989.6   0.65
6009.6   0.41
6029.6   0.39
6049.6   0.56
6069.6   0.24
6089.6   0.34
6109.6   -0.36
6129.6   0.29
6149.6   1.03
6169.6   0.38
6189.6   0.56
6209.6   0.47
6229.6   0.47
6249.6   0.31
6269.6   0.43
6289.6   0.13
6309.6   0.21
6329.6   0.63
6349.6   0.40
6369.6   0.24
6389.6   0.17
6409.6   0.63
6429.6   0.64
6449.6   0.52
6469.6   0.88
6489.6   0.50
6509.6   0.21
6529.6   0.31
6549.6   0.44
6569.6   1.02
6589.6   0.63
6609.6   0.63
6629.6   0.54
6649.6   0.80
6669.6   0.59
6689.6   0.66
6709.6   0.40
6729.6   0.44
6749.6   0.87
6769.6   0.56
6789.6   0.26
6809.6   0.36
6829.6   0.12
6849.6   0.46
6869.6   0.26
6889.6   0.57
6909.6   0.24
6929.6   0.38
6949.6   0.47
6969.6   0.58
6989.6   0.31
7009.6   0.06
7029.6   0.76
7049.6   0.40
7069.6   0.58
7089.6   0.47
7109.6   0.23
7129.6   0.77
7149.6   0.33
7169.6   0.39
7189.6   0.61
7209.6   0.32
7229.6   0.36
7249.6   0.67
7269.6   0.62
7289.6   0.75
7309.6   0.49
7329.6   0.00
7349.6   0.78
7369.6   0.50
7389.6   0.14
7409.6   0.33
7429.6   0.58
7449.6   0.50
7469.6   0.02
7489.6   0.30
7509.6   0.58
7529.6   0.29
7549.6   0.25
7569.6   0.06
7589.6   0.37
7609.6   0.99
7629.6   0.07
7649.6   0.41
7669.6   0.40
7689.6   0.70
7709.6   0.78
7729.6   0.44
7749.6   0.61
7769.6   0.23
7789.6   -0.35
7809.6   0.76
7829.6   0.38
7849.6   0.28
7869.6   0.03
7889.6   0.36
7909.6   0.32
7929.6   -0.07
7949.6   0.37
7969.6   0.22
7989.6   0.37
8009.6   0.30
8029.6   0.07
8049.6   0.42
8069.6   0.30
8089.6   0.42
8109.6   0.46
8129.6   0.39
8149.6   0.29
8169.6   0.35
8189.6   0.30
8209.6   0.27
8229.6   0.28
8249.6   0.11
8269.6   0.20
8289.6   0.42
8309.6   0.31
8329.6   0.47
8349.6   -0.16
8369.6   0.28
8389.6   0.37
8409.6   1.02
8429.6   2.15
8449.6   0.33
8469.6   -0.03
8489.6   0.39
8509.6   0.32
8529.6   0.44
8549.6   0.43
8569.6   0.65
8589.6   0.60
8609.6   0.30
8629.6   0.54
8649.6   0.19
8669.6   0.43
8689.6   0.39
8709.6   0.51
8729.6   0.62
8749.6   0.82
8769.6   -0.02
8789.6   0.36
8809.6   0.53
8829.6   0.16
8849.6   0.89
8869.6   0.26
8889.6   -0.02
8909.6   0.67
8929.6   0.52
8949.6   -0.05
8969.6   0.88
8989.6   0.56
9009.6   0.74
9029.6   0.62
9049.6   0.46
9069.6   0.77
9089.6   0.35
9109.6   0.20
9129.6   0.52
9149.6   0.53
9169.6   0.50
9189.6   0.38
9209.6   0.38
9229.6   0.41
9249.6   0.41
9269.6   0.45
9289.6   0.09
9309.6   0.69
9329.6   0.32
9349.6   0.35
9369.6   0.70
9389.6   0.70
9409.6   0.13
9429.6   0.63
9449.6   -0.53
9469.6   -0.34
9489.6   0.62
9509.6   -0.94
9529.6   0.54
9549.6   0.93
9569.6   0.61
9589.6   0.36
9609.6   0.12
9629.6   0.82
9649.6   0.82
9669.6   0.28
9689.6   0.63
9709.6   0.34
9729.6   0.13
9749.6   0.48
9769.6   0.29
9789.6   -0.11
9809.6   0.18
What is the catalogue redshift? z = 1.26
